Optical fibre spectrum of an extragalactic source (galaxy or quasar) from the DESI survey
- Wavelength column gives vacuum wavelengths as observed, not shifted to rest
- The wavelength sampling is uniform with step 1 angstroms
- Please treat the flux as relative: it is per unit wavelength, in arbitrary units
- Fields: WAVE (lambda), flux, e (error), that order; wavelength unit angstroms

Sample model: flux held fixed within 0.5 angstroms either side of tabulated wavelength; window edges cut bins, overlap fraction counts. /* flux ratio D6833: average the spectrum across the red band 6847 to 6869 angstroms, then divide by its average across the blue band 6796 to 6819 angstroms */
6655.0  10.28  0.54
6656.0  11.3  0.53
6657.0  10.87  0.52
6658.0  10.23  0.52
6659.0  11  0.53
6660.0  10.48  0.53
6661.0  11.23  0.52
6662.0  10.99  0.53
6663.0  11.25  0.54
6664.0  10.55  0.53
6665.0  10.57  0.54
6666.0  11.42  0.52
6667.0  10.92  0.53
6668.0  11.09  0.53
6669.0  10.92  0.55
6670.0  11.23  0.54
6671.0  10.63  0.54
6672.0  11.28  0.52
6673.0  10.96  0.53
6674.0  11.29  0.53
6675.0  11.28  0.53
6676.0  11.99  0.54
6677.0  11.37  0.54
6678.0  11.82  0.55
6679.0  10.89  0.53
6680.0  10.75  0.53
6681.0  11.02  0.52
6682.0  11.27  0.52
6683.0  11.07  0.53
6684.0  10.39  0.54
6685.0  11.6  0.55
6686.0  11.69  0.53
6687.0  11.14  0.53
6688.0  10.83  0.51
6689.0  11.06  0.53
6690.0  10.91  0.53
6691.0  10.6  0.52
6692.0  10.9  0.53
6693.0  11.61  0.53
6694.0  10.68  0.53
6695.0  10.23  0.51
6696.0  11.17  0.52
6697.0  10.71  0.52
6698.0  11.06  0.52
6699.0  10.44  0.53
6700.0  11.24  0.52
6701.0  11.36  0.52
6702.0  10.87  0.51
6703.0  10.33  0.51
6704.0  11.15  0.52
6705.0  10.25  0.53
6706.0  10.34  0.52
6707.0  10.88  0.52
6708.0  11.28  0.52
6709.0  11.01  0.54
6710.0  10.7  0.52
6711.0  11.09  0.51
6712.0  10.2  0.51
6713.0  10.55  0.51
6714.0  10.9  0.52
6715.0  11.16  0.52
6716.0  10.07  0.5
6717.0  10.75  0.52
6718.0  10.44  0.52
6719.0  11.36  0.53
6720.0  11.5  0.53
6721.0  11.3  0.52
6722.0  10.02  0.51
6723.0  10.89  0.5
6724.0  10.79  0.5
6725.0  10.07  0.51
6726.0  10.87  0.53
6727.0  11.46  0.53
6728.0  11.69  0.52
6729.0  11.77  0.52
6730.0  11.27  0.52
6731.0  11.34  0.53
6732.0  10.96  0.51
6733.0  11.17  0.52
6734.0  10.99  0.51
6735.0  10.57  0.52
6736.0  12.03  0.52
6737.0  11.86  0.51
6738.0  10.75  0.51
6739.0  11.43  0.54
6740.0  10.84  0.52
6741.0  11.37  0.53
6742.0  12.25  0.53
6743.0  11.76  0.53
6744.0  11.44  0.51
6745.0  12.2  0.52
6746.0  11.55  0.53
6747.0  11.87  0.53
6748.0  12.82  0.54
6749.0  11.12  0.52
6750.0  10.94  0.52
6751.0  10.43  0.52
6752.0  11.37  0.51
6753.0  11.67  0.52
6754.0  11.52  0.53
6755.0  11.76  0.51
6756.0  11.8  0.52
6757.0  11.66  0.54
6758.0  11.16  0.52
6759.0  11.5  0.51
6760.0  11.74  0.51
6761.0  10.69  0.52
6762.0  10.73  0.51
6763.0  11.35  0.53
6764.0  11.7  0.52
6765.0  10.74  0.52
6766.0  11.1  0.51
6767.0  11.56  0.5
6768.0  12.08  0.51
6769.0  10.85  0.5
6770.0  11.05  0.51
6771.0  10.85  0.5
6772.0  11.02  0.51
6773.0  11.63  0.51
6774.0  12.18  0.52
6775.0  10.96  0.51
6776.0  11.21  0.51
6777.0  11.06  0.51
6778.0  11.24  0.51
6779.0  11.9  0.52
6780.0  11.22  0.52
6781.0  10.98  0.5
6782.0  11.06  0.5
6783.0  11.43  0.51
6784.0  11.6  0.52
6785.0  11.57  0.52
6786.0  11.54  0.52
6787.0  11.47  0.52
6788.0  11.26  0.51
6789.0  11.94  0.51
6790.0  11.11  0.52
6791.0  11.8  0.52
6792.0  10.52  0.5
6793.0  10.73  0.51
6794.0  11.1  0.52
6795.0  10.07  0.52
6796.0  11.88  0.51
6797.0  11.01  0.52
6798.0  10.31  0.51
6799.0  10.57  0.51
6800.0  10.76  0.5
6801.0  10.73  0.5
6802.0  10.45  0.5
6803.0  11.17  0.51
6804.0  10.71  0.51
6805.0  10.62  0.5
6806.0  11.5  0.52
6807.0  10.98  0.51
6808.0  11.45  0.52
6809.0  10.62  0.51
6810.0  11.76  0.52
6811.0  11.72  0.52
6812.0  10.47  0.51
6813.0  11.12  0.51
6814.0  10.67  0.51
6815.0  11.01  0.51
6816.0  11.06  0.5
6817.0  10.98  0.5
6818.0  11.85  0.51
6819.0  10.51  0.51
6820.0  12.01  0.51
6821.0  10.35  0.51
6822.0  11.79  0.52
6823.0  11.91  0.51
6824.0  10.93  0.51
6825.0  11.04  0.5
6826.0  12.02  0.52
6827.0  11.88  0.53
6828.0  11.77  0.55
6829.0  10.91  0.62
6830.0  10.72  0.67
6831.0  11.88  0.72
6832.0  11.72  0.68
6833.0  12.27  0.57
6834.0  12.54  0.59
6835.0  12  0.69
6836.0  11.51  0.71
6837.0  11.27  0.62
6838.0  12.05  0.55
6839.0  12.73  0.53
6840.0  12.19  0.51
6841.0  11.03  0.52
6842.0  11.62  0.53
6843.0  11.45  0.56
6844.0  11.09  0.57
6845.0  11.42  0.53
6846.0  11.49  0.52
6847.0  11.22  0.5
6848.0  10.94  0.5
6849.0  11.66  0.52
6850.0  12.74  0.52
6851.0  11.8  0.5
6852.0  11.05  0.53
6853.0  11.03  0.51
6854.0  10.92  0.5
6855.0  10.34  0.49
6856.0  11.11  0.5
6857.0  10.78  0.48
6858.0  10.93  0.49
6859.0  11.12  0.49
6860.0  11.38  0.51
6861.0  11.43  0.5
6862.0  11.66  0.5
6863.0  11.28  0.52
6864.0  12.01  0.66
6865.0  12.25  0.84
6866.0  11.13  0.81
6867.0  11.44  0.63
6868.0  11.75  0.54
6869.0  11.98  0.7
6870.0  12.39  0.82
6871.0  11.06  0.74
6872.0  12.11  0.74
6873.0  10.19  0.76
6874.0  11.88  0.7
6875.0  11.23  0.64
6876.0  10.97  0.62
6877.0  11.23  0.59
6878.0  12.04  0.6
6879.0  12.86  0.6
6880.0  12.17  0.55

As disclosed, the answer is 1.0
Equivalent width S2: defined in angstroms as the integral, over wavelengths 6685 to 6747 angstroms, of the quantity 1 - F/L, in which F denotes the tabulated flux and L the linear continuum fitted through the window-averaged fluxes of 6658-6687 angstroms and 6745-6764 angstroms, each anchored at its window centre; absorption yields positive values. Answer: 1.3 angstroms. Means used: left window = 11.1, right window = 11.5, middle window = 11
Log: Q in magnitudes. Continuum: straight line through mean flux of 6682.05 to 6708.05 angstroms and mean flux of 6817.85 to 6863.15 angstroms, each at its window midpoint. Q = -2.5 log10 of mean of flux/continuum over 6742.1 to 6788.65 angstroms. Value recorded -0.02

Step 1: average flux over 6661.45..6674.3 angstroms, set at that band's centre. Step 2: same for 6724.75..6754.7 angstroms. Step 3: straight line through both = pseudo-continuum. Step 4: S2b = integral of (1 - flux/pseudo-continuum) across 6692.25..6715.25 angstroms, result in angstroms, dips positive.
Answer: 0.8 angstroms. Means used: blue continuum 11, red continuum 11.4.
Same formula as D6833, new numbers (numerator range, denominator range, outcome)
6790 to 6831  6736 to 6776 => 0.97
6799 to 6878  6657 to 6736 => 1.04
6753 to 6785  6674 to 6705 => 1.03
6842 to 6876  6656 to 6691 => 1.03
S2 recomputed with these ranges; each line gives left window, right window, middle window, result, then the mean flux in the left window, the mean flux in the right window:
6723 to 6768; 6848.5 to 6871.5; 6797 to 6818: 0.8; 11.4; 11.4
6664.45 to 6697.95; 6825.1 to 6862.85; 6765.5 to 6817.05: 1.0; 11.1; 11.5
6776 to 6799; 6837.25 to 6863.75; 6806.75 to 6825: 0.2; 11.2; 11.4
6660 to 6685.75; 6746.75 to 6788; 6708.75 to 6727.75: 0.7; 11.1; 11.4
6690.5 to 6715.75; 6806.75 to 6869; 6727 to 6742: -0.5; 10.8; 11.4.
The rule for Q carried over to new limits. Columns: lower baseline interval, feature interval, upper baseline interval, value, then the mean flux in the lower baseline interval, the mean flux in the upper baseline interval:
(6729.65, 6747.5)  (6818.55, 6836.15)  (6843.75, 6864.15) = -0.02 mag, 11.4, 11.3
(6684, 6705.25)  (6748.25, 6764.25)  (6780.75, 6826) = -0.03 mag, 10.9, 11.1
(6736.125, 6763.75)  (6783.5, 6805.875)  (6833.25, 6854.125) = 0.05 mag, 11.5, 11.6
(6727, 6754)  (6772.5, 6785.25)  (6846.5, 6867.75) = 0.00 mag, 11.4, 11.3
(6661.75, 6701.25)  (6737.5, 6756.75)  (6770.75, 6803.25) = -0.04 mag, 11.1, 11.2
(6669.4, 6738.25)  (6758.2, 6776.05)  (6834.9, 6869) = -0.01 mag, 11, 11.5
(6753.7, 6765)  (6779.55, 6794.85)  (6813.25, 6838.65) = 0.02 mag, 11.4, 11.5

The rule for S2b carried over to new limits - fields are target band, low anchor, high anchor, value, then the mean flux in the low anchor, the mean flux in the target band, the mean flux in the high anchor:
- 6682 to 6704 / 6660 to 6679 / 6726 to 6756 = 0.54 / 11.1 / 11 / 11.5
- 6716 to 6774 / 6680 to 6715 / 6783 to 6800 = -1.36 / 10.9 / 11.3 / 11.2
